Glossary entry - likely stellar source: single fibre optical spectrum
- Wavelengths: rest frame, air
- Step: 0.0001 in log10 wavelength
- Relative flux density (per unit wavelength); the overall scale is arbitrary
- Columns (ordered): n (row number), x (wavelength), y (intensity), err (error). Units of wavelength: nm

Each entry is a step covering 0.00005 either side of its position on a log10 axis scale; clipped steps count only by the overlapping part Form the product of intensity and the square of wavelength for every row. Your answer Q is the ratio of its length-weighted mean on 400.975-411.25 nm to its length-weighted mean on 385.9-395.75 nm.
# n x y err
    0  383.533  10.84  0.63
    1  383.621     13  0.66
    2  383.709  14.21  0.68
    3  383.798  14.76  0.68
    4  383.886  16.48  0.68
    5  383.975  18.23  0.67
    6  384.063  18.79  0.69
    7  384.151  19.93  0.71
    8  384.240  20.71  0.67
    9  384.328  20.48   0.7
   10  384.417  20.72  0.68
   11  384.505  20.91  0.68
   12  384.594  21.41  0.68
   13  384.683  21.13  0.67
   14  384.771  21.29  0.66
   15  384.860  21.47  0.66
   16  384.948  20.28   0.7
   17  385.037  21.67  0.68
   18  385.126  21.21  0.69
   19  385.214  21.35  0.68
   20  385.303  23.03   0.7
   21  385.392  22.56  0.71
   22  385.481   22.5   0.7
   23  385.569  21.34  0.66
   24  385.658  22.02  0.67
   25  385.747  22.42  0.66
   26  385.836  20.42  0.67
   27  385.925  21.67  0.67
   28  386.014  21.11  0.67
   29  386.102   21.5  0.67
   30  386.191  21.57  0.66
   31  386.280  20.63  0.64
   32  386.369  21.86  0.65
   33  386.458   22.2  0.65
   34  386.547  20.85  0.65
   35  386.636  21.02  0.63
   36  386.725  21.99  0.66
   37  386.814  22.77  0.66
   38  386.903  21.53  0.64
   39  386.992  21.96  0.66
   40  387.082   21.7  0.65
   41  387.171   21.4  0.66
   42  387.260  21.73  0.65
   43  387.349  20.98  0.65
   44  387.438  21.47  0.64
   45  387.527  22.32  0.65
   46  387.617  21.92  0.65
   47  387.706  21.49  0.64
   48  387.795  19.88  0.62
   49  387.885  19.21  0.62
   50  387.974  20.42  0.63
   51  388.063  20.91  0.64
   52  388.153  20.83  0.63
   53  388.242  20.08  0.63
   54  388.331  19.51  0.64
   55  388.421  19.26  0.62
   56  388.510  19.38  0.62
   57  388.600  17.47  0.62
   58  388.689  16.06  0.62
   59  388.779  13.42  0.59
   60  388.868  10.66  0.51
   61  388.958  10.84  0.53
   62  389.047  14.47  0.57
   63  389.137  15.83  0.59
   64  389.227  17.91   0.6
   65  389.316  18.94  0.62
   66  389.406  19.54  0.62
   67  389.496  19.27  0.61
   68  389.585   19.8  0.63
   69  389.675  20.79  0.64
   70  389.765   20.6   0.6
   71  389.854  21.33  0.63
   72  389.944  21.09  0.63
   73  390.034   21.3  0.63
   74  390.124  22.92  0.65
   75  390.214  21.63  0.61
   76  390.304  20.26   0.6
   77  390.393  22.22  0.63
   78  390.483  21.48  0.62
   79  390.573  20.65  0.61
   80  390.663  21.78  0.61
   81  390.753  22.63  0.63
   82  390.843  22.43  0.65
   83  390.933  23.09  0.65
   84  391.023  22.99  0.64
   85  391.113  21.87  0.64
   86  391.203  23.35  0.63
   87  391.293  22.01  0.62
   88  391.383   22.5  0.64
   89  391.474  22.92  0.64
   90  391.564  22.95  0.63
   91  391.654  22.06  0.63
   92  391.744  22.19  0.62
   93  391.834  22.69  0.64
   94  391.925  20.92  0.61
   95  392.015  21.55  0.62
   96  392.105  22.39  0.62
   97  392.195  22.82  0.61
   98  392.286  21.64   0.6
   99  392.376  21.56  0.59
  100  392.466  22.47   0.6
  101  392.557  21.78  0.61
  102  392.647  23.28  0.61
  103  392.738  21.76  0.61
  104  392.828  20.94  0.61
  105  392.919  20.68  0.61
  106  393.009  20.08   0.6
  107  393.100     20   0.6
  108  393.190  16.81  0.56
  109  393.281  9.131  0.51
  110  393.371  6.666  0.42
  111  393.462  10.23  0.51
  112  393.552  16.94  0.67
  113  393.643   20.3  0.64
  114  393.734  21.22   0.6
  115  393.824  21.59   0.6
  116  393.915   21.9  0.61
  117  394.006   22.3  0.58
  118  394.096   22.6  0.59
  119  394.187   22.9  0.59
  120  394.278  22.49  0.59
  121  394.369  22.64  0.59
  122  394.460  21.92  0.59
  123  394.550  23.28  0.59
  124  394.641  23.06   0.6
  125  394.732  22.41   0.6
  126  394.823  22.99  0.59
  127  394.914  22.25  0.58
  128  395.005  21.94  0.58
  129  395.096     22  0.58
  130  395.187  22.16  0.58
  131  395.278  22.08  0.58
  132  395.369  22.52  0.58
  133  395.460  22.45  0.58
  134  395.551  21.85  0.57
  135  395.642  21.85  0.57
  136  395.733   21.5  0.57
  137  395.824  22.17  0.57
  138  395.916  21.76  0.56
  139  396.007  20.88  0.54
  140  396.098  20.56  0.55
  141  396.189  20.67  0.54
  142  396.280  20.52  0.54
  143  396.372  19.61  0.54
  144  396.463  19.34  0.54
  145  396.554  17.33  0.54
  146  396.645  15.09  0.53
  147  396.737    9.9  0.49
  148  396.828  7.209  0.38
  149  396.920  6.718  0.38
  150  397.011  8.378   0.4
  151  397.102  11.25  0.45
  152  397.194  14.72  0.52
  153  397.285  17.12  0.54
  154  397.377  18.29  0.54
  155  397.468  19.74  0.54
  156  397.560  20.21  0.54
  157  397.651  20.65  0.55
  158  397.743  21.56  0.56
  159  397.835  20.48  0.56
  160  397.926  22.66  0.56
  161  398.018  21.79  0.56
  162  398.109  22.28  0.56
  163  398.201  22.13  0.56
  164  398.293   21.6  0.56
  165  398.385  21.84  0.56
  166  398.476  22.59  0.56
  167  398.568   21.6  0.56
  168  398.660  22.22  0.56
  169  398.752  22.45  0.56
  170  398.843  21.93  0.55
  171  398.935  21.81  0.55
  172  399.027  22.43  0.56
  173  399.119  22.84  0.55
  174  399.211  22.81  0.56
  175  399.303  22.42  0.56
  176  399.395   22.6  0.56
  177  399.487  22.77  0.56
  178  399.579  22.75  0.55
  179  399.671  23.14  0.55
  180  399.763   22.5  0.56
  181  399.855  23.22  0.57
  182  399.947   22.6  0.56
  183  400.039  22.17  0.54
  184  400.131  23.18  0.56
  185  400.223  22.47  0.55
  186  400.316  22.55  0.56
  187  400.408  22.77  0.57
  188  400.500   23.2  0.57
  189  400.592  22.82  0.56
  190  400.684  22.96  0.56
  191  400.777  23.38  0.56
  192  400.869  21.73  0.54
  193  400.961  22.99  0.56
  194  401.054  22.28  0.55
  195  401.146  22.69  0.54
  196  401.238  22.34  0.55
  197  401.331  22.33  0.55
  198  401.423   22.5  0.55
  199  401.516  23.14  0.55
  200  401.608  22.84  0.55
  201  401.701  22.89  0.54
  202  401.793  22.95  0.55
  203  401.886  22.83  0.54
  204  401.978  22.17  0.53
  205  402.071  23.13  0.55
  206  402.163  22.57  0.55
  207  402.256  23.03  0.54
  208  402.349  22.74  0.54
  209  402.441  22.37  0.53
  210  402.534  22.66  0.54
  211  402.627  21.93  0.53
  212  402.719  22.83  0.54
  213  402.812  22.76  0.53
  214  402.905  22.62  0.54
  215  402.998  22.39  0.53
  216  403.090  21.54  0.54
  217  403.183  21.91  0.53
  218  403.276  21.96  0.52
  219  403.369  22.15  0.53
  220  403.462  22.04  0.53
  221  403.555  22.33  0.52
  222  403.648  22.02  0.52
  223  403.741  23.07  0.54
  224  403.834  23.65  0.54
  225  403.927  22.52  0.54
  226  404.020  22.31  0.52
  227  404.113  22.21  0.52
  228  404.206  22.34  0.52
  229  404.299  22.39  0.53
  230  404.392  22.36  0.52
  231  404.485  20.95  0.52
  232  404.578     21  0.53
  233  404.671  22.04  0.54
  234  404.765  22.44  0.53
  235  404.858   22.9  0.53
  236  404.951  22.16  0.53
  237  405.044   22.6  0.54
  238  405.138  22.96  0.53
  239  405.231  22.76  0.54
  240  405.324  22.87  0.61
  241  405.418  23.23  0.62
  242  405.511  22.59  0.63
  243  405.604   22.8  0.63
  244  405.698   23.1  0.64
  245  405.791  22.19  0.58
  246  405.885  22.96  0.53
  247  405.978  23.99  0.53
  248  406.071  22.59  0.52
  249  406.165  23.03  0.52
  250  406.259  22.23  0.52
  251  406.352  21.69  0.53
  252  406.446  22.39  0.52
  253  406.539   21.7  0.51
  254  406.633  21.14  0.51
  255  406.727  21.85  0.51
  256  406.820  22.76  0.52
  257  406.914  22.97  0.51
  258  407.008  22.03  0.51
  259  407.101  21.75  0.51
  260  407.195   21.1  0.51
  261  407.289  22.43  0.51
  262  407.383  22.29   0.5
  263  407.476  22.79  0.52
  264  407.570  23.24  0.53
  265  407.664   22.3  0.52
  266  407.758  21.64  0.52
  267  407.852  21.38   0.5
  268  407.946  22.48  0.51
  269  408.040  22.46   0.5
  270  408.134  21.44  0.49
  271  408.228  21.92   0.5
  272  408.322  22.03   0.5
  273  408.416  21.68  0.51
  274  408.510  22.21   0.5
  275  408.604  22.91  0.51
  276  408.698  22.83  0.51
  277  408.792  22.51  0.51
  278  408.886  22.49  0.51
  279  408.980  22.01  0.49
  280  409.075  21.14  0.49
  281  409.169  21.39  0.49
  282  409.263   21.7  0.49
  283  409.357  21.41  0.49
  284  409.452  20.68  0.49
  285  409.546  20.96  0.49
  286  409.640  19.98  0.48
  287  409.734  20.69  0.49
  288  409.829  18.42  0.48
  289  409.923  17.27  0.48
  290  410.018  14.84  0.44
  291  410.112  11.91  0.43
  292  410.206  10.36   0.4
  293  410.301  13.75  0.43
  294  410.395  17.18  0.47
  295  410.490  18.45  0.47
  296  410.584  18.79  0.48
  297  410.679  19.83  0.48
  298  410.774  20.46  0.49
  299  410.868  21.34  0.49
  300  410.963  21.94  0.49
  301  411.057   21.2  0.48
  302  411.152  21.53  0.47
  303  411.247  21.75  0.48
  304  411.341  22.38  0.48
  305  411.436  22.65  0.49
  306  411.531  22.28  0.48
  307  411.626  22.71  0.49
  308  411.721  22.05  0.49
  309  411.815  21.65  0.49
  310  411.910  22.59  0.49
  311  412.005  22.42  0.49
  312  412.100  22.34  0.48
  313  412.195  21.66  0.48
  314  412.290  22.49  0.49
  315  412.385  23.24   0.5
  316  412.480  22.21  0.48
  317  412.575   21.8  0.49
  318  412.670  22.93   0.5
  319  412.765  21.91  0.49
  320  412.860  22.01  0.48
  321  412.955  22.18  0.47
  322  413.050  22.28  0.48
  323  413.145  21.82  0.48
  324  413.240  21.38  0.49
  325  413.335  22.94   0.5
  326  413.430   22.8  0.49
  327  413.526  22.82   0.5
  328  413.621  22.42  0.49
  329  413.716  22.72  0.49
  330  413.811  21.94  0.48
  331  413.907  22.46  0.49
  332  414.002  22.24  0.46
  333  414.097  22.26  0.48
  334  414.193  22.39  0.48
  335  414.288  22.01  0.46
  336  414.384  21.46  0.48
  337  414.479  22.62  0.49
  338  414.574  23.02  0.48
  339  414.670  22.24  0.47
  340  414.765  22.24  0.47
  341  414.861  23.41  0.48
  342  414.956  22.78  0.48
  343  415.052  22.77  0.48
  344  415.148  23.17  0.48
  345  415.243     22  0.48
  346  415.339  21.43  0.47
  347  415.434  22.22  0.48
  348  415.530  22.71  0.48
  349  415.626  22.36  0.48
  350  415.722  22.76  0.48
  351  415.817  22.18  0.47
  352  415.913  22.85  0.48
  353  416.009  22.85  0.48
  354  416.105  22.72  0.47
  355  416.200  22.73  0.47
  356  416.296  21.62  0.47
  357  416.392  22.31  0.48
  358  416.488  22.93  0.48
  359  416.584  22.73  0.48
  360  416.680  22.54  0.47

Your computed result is 1.13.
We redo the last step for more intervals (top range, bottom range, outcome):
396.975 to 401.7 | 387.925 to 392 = 1.12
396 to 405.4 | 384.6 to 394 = 1.10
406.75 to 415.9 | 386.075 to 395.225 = 1.16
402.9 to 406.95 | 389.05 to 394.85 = 1.15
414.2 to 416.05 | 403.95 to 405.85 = 1.05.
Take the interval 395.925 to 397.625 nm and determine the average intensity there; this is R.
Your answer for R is 16.2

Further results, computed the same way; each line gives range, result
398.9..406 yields 22.6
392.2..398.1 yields 19.5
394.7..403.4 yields 21.2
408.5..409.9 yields 21.3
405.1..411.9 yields 21.3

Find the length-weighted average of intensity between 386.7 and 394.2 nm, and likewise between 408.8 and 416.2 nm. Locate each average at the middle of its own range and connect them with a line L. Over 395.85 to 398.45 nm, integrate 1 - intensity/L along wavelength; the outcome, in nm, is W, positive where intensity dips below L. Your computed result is 0.31 nm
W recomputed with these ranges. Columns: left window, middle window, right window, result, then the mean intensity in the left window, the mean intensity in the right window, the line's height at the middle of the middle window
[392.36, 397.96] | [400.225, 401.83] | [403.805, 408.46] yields -0.14 nm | 19.4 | 22.3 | 20.9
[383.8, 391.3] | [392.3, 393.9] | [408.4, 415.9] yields 0.15 nm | 20.5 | 21.4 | 20.7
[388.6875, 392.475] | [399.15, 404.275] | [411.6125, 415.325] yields -0.29 nm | 20.5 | 22.4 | 21.4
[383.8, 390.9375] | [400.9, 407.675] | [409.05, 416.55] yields -0.46 nm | 20.3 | 21.4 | 21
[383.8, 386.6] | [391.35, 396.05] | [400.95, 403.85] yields 0.15 nm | 20.9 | 22.5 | 21.7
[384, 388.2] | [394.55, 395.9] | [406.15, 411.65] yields -0.07 nm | 21.3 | 20.9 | 21.1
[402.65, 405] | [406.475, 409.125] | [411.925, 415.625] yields 0.02 nm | 22.3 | 22.4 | 22.3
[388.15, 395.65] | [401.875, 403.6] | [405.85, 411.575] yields -0.13 nm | 20.4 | 21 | 20.8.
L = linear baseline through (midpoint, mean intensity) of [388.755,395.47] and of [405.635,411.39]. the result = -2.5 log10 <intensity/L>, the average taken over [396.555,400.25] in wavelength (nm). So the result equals 0.05 mag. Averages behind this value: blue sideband 20.5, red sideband 21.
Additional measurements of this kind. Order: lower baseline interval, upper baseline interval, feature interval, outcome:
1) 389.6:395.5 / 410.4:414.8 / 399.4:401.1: -0.062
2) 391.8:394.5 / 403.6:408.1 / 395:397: 0.097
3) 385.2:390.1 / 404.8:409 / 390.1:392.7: -0.080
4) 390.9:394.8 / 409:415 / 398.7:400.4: -0.081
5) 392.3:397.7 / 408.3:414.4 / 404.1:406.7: -0.101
